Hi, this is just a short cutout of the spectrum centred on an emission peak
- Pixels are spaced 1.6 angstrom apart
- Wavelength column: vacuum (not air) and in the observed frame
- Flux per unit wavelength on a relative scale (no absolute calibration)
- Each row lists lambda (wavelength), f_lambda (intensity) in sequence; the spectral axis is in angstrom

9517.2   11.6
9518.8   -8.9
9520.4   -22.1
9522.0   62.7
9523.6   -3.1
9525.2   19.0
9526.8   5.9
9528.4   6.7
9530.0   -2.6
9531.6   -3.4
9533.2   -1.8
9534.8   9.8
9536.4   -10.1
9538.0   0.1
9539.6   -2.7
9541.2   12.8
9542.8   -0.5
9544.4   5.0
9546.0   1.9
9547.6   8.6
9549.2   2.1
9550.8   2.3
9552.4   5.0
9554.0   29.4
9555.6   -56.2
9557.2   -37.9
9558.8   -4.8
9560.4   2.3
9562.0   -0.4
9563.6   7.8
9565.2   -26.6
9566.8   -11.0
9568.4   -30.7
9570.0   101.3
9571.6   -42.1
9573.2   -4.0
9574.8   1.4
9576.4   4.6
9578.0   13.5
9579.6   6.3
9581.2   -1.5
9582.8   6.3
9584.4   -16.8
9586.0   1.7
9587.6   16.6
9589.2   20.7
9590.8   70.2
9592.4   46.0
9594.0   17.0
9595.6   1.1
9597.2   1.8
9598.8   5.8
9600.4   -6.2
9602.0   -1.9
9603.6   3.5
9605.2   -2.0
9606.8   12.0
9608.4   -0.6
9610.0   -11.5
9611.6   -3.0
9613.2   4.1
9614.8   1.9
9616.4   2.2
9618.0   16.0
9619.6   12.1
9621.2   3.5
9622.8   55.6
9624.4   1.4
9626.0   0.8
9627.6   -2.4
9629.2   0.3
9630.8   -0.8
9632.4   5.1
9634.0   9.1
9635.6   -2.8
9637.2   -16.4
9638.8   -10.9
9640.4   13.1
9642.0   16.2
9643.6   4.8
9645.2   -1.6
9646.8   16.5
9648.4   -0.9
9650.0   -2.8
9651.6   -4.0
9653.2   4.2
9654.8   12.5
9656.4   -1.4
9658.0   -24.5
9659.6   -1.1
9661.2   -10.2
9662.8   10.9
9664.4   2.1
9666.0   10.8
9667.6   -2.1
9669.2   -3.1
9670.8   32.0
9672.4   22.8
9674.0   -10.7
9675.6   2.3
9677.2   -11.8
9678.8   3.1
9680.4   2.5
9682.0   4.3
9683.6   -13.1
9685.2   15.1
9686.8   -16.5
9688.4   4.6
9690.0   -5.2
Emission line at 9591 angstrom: Hbeta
